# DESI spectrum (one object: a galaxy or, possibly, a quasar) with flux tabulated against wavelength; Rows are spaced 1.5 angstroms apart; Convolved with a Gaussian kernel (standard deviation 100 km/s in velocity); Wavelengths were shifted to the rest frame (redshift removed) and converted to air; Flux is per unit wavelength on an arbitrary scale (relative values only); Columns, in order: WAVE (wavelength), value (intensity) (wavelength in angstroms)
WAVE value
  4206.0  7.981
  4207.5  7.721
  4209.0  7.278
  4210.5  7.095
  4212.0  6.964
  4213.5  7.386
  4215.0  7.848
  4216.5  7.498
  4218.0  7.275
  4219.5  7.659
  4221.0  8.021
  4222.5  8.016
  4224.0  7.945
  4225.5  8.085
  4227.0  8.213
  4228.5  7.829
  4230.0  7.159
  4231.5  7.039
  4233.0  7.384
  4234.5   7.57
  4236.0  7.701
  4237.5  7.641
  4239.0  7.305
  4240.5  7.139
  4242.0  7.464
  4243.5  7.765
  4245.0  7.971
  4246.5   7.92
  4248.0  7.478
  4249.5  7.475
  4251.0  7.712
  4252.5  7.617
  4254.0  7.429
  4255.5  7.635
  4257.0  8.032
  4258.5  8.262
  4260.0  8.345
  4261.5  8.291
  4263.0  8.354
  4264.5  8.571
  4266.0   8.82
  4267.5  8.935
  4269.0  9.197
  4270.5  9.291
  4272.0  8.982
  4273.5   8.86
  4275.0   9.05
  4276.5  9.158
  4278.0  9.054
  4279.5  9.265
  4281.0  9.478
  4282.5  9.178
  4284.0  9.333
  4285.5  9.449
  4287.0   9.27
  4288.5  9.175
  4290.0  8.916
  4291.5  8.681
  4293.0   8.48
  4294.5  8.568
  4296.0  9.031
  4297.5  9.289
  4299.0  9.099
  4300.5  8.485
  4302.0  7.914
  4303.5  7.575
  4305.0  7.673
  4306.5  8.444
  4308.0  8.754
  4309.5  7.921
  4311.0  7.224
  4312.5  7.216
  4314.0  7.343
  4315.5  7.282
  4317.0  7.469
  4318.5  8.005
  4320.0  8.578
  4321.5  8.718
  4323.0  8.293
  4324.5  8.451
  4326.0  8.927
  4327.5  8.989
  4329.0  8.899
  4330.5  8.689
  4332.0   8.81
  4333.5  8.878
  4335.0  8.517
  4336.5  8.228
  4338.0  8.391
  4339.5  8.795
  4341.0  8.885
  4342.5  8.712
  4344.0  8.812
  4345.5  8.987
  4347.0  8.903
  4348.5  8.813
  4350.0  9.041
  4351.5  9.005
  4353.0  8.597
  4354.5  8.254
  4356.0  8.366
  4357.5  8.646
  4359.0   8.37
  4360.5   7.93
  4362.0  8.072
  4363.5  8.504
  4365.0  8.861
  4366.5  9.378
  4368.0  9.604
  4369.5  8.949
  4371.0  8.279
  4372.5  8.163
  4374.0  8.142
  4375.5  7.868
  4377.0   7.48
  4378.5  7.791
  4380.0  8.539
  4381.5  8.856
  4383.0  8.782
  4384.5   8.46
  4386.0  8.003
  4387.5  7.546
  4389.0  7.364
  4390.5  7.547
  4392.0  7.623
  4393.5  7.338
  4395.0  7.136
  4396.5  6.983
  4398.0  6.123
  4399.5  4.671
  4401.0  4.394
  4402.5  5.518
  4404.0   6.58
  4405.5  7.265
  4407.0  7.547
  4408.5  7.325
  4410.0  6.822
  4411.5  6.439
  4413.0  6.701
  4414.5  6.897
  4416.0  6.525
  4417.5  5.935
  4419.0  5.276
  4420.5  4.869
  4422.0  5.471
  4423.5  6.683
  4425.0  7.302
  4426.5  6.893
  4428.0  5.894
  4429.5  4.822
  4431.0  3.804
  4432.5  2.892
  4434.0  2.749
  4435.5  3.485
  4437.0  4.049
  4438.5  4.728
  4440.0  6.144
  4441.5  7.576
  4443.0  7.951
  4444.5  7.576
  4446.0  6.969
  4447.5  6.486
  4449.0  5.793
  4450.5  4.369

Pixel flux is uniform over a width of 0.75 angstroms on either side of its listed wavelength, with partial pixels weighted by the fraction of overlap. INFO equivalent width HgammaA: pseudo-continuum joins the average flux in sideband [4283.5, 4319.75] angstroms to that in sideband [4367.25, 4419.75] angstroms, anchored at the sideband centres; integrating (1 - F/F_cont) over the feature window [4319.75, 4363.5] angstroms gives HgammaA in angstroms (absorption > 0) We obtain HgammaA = -4.2 angstroms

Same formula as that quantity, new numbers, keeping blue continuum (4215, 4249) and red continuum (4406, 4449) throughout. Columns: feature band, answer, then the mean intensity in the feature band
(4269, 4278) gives -2.22 angstroms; 9.08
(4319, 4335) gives -4.45 angstroms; 8.7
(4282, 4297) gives -3.93 angstroms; 9.01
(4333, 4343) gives -2.84 angstroms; 8.62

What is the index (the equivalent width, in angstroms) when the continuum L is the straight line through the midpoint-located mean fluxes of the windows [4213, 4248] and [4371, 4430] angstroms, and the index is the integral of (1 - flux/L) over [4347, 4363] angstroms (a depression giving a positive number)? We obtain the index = -3.1 angstroms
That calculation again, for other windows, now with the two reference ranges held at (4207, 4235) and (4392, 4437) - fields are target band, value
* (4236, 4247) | -0.3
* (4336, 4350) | -4.8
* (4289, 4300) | -3.1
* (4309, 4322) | -1.9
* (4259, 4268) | -1.7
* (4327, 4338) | -3.5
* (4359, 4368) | -3.3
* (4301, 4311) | -1.7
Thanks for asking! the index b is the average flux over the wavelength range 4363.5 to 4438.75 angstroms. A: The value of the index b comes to 6.76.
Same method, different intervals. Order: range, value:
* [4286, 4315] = 8.37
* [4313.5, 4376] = 8.54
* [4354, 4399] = 8.08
